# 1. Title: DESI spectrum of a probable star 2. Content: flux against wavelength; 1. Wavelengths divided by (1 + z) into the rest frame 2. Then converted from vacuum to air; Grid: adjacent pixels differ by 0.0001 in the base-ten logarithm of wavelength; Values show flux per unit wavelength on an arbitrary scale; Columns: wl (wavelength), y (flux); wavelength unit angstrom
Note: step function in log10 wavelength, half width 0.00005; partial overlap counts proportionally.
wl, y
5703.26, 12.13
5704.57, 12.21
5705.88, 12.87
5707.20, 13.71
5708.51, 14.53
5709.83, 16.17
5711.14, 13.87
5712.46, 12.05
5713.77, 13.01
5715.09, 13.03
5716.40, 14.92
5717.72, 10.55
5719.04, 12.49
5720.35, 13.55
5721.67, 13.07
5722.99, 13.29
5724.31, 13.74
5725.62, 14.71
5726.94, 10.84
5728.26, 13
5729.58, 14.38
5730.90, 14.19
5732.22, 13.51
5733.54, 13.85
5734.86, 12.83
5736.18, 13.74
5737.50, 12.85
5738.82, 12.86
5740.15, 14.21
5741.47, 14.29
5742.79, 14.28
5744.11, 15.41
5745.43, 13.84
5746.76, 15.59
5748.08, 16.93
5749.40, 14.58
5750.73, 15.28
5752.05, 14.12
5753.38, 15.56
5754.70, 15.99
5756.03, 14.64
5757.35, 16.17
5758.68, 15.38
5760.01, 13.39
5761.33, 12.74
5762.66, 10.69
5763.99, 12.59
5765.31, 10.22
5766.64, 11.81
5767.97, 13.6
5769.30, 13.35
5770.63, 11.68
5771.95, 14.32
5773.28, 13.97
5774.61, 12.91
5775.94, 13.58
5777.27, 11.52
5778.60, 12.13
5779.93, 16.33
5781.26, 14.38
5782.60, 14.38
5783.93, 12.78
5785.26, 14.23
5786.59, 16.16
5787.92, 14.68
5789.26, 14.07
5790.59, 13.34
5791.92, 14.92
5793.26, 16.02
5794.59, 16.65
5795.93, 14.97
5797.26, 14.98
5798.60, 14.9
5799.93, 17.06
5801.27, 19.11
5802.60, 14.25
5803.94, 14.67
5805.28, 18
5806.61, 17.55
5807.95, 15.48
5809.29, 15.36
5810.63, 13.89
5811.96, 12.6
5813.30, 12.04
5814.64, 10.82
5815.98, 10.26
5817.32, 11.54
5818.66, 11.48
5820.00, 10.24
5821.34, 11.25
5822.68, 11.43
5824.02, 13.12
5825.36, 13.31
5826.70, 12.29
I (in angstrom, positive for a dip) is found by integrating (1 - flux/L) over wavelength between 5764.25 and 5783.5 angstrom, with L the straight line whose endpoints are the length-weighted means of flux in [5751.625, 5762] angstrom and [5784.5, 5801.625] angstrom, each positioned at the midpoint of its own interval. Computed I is 2.5 angstrom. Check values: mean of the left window 14.8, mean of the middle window 13.1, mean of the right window 15.4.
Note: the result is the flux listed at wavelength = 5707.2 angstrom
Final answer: 13.71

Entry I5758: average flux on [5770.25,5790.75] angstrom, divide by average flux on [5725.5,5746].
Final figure 1.01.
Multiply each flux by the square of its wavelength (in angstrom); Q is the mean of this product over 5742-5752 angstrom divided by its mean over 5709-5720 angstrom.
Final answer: 1.15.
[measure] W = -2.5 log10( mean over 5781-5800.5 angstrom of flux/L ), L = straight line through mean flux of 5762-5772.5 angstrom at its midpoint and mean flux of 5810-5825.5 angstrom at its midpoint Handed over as -0.23 mag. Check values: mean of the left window 12.3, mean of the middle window 14.9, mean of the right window 11.8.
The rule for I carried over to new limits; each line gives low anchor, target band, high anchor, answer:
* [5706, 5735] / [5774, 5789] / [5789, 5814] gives 0.9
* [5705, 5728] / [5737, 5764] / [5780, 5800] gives -0.7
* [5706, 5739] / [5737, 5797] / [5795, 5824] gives -1.9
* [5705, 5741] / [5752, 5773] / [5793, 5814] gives 1.3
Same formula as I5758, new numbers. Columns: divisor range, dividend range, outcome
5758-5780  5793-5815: 1.18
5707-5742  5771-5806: 1.10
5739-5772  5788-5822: 1.02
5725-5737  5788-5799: 1.11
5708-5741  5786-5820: 1.08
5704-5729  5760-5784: 0.98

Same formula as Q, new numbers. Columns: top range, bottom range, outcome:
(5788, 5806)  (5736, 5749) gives 1.10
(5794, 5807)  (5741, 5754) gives 1.10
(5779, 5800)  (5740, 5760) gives 1.00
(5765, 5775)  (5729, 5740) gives 0.96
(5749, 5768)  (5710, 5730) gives 1.06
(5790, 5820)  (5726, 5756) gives 1.04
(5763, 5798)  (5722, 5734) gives 1.04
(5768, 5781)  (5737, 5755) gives 0.92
